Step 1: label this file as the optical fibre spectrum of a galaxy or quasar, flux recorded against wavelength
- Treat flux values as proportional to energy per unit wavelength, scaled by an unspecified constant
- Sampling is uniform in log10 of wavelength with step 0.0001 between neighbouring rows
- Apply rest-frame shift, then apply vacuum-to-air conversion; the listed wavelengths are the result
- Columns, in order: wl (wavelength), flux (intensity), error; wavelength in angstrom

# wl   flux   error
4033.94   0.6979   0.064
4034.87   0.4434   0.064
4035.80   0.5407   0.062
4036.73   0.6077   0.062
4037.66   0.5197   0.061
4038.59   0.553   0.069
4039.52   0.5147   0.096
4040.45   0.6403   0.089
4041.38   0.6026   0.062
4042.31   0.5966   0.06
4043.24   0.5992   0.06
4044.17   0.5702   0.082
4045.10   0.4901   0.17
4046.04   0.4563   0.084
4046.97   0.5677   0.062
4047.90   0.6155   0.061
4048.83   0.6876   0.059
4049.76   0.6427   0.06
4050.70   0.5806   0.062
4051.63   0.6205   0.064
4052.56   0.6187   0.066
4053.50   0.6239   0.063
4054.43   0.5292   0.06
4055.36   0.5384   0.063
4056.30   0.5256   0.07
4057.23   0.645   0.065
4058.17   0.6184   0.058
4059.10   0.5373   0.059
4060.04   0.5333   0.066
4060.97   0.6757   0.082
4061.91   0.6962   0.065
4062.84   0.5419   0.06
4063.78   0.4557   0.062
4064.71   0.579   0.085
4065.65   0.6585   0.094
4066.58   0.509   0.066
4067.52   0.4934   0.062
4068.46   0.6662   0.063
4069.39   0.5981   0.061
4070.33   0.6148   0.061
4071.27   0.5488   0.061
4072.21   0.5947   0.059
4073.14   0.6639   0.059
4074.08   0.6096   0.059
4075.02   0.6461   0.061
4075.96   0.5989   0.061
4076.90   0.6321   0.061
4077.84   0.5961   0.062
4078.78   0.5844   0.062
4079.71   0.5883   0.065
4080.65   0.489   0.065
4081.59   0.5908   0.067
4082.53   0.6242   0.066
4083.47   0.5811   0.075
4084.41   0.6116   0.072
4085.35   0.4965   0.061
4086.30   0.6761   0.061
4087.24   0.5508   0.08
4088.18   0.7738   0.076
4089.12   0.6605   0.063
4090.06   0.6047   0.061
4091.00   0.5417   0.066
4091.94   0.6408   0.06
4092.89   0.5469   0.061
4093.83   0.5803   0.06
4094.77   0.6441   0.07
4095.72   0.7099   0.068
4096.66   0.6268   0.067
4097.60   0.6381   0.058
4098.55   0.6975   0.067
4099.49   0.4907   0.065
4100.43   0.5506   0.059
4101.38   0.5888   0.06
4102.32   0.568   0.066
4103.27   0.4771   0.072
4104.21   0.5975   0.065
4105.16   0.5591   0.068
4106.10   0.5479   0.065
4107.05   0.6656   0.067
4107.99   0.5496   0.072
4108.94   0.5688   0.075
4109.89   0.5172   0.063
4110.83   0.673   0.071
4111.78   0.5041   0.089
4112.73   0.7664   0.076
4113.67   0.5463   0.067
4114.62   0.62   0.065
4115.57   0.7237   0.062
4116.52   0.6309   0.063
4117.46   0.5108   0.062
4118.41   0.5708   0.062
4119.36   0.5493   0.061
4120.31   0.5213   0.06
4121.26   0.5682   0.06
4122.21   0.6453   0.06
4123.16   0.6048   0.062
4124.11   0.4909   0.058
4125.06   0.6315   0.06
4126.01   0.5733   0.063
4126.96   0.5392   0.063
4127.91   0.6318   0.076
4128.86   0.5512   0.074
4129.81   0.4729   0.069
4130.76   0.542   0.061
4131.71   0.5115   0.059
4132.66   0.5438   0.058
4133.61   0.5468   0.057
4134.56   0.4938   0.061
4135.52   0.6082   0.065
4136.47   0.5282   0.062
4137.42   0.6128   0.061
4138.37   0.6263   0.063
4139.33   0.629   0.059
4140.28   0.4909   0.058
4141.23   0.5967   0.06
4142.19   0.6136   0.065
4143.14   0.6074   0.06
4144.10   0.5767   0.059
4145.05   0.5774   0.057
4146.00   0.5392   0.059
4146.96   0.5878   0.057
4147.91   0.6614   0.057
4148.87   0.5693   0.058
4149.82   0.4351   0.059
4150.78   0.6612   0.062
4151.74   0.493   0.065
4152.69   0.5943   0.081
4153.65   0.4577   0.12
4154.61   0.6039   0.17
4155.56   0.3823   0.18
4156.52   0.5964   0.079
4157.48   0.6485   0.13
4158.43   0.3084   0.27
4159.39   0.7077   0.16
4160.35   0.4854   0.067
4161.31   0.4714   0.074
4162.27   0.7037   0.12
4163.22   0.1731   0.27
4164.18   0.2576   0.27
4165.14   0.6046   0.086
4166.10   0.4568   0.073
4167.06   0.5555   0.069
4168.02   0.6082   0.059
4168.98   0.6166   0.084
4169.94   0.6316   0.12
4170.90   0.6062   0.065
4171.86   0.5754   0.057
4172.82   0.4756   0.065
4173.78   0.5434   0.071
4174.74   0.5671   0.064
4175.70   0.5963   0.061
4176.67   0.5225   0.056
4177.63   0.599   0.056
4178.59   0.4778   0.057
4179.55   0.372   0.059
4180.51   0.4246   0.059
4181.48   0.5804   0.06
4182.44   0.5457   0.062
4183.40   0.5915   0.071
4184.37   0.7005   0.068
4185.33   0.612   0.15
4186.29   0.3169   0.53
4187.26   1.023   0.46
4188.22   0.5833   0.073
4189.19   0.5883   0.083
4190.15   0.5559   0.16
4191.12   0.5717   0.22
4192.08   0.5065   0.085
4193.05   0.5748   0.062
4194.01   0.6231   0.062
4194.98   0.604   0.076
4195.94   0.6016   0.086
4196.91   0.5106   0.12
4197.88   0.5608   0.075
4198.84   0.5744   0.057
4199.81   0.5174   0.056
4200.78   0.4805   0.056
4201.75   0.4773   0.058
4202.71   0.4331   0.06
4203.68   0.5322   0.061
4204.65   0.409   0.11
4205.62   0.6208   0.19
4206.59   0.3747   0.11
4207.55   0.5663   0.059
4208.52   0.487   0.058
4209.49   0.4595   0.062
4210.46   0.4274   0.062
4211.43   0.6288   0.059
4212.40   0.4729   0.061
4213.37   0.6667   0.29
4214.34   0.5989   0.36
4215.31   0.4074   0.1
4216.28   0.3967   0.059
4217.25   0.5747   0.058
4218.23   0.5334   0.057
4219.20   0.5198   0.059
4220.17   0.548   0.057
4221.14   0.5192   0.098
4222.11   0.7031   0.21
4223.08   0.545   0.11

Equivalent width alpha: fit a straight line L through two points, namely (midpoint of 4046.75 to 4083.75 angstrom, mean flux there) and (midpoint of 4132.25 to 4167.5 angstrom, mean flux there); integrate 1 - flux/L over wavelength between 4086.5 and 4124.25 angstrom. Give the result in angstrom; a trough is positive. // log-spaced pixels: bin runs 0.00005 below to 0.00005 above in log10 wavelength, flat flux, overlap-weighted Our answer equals -1.9 angstrom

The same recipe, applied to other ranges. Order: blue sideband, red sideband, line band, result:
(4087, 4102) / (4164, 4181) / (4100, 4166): 1.9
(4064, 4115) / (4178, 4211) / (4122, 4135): 0.5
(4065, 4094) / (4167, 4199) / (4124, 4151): 0.7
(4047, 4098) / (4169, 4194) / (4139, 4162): 0.9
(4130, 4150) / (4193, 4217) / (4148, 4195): -0.2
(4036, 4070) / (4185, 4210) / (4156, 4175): 0.8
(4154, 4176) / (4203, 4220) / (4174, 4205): -2.0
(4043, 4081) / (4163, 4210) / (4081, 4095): -0.7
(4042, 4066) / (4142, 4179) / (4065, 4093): -1.3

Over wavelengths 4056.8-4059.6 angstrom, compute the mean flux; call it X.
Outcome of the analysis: 0.598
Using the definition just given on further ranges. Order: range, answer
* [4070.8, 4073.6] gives 0.603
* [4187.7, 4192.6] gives 0.565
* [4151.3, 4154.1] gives 0.516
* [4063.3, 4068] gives 0.539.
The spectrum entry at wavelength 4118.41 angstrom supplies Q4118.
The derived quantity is 0.5708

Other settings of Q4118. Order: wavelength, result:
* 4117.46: 0.5108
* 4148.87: 0.5693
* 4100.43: 0.5506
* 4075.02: 0.6461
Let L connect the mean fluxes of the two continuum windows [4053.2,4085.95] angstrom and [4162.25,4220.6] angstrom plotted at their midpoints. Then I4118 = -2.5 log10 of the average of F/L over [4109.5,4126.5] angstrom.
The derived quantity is -0.05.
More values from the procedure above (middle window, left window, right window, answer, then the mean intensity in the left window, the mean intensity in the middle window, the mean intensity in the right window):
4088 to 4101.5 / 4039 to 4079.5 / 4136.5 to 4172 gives -0.08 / 0.589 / 0.617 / 0.549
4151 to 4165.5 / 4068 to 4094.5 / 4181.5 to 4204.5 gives 0.16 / 0.604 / 0.501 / 0.567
